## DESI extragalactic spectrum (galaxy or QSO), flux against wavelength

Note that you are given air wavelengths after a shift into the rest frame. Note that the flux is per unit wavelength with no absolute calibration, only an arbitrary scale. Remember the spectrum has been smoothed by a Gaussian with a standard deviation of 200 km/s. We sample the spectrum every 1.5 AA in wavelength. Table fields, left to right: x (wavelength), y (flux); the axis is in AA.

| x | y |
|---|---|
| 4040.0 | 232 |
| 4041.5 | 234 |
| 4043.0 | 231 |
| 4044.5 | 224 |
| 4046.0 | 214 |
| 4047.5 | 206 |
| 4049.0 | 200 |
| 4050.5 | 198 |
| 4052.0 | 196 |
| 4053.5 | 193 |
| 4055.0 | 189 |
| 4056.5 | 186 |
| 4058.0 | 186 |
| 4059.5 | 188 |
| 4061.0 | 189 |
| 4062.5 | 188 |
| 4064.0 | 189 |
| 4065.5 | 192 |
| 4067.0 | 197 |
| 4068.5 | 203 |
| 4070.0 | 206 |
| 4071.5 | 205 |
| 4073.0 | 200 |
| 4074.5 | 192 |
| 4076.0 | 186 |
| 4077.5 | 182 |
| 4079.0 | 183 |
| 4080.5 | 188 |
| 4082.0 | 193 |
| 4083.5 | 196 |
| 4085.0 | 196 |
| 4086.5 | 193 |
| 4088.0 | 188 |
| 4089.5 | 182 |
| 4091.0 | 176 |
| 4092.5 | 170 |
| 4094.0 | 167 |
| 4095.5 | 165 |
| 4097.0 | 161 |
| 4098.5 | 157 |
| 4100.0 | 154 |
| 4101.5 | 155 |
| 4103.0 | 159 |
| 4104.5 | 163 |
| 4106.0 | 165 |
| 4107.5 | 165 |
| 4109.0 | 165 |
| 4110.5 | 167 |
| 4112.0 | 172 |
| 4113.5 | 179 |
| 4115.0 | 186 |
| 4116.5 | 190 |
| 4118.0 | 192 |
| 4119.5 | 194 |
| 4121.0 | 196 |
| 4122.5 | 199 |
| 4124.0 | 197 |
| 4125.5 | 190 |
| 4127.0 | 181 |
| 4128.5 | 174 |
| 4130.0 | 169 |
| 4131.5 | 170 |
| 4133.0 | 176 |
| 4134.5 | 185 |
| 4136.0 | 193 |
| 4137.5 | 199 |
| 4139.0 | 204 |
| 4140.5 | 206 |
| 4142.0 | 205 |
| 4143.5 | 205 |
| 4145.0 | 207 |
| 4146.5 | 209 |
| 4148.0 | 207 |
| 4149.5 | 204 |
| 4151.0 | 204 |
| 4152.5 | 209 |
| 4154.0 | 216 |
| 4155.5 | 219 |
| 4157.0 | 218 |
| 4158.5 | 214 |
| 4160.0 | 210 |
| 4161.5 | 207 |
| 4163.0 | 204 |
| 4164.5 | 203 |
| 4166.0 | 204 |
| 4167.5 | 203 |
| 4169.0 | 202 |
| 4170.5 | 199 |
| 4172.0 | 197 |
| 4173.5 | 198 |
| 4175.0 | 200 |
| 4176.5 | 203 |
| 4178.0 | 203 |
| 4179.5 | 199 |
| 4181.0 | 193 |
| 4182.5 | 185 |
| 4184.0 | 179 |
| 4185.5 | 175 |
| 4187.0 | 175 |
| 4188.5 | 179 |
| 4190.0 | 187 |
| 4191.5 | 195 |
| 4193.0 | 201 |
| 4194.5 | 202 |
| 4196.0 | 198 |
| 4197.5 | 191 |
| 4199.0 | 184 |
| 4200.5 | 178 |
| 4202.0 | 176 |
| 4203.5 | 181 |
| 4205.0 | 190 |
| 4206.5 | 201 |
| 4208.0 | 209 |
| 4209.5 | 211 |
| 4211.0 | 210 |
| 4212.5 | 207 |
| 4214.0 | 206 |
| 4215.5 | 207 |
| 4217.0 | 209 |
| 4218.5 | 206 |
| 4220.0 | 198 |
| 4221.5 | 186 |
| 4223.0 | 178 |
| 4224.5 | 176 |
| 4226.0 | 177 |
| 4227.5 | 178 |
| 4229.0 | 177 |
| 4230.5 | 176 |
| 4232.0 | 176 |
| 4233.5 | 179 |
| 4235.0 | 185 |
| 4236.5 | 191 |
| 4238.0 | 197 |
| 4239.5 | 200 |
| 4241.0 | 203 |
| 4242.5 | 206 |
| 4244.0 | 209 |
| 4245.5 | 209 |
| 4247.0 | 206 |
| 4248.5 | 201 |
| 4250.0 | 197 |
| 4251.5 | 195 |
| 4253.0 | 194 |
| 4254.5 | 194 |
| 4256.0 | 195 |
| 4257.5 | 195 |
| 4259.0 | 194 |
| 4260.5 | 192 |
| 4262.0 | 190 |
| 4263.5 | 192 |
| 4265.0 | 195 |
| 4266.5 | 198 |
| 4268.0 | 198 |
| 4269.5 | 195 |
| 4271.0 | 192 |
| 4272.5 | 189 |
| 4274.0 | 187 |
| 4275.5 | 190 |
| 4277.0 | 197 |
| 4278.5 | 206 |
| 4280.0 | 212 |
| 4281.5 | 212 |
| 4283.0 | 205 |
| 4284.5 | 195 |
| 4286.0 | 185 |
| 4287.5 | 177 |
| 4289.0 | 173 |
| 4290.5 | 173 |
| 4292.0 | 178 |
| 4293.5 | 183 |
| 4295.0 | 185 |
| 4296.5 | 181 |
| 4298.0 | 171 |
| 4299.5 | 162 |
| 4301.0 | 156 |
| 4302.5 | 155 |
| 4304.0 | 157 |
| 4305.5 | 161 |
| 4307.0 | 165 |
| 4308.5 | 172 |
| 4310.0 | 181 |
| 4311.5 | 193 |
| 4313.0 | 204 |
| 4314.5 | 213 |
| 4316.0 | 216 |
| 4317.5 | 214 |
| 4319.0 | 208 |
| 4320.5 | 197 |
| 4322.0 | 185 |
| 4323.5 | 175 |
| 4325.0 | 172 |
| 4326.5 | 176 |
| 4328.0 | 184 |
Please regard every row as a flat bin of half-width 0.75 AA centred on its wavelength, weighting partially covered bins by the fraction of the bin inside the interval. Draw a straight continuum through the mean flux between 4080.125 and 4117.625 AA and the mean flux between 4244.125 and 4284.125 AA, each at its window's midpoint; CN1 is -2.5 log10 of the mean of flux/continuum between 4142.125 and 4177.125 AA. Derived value -0.131 mag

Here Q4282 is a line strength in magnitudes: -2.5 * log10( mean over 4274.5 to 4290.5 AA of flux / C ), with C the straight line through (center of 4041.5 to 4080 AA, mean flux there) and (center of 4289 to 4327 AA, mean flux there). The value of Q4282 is -0.06 mag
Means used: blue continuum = 198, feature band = 194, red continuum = 181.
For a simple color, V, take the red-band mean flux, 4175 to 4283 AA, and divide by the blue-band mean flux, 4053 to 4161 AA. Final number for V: 1.0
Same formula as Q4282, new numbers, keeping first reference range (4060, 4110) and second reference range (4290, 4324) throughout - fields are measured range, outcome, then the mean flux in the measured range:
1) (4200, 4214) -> -0.09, 197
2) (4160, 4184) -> -0.10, 200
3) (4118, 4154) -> -0.08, 195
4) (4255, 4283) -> -0.08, 196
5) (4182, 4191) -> 0.01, 180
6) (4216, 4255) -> -0.06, 193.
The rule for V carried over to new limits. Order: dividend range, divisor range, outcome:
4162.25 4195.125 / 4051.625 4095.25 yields 1.03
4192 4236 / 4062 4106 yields 1.05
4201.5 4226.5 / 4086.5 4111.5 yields 1.17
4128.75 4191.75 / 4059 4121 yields 1.09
